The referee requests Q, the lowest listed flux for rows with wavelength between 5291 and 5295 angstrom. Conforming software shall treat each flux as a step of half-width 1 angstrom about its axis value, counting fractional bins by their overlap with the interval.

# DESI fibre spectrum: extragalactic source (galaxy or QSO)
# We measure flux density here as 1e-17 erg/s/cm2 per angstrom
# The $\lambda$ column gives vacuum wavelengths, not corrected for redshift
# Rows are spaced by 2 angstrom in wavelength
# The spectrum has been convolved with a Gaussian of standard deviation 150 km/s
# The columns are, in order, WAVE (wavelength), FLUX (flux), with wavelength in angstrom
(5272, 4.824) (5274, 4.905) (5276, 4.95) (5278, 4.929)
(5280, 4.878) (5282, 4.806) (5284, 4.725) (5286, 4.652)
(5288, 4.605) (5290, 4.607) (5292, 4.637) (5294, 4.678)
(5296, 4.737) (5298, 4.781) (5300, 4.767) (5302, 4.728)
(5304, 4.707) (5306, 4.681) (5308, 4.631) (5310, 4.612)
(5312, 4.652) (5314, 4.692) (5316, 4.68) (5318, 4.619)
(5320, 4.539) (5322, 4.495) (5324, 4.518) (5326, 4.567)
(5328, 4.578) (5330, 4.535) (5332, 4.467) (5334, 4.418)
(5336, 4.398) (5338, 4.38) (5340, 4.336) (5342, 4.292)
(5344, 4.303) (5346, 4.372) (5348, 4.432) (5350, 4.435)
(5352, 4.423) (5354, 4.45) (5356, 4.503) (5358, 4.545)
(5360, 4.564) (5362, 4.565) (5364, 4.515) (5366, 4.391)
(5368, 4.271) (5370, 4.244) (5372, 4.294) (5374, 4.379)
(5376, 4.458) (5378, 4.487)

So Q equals 4.637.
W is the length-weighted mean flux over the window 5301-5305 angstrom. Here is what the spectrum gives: 4.72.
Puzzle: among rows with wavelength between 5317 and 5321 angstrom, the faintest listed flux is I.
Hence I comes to 4.539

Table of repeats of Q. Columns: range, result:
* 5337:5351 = 4.292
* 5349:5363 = 4.423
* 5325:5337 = 4.398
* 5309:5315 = 4.612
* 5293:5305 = 4.678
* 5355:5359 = 4.503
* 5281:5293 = 4.605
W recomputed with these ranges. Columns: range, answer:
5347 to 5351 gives 4.43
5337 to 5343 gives 4.34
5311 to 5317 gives 4.67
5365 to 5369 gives 4.33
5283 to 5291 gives 4.65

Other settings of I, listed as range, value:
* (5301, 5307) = 4.681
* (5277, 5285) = 4.725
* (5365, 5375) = 4.244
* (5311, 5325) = 4.495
